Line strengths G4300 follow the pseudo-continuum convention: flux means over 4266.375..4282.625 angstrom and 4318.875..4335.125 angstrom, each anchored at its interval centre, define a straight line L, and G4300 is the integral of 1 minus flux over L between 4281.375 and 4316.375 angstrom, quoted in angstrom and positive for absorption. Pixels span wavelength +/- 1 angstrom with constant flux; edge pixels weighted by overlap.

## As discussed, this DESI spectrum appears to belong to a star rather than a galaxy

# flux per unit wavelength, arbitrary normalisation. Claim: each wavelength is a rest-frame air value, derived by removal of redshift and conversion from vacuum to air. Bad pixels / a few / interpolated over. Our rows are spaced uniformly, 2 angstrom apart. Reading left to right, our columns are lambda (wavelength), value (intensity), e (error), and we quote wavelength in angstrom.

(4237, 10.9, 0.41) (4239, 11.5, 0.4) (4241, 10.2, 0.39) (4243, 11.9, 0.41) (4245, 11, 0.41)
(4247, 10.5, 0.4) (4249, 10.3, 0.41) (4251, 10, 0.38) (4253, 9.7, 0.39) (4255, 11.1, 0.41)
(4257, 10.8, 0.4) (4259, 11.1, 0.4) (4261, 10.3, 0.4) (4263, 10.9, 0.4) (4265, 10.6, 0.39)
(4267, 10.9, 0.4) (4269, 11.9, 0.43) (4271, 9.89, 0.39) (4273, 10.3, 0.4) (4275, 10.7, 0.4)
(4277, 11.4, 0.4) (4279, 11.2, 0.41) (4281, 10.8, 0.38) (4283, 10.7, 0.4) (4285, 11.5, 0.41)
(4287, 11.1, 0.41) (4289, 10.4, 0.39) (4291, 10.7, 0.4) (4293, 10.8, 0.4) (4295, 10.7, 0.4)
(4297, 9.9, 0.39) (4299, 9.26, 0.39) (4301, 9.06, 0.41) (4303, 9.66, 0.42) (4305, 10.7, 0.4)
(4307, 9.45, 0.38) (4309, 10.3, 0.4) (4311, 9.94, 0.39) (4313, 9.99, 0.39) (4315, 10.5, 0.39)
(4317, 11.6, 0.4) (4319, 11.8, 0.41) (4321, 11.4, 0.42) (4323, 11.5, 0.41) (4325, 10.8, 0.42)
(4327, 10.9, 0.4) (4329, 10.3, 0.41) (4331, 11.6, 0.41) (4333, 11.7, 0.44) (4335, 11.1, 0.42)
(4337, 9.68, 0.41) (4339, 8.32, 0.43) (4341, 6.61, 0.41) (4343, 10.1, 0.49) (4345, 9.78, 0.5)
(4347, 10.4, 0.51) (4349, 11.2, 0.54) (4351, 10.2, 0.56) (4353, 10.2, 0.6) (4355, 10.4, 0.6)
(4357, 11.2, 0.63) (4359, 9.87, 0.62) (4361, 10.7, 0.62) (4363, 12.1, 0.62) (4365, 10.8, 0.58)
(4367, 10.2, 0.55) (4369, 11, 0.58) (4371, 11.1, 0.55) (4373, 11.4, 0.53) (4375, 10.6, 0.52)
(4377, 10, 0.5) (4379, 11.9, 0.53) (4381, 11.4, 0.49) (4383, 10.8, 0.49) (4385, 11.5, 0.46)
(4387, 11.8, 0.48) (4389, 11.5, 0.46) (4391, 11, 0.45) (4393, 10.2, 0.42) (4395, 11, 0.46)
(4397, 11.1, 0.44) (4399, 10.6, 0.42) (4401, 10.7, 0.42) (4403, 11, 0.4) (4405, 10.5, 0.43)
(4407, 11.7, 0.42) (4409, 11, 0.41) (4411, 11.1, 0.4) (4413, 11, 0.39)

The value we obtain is 2.3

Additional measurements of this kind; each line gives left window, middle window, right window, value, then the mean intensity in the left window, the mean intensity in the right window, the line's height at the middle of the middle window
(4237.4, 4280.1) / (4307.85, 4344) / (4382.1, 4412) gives 1.5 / 10.8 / 11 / 10.9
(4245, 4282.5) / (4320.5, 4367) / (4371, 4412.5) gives 1.9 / 10.7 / 11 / 10.9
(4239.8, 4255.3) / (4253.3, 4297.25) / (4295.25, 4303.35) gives -3.4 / 10.6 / 9.57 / 10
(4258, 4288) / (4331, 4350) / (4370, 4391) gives 1.9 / 10.9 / 11.2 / 11.1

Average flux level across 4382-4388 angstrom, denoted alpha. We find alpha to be 11.4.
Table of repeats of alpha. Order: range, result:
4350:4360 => 10.4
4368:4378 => 10.8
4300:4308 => 9.72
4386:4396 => 11.1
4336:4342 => 8.2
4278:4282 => 11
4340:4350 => 9.62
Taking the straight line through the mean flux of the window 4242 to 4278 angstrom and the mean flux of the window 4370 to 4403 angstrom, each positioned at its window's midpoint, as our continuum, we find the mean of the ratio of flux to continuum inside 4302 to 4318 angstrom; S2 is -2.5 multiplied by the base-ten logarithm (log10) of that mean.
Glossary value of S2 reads 0.06 mag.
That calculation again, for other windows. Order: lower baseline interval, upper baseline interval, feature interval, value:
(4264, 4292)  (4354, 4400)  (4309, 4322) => 0.01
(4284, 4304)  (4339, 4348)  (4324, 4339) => -0.14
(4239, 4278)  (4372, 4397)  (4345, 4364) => 0.04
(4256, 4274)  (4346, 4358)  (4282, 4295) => -0.02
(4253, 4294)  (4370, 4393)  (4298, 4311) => 0.12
